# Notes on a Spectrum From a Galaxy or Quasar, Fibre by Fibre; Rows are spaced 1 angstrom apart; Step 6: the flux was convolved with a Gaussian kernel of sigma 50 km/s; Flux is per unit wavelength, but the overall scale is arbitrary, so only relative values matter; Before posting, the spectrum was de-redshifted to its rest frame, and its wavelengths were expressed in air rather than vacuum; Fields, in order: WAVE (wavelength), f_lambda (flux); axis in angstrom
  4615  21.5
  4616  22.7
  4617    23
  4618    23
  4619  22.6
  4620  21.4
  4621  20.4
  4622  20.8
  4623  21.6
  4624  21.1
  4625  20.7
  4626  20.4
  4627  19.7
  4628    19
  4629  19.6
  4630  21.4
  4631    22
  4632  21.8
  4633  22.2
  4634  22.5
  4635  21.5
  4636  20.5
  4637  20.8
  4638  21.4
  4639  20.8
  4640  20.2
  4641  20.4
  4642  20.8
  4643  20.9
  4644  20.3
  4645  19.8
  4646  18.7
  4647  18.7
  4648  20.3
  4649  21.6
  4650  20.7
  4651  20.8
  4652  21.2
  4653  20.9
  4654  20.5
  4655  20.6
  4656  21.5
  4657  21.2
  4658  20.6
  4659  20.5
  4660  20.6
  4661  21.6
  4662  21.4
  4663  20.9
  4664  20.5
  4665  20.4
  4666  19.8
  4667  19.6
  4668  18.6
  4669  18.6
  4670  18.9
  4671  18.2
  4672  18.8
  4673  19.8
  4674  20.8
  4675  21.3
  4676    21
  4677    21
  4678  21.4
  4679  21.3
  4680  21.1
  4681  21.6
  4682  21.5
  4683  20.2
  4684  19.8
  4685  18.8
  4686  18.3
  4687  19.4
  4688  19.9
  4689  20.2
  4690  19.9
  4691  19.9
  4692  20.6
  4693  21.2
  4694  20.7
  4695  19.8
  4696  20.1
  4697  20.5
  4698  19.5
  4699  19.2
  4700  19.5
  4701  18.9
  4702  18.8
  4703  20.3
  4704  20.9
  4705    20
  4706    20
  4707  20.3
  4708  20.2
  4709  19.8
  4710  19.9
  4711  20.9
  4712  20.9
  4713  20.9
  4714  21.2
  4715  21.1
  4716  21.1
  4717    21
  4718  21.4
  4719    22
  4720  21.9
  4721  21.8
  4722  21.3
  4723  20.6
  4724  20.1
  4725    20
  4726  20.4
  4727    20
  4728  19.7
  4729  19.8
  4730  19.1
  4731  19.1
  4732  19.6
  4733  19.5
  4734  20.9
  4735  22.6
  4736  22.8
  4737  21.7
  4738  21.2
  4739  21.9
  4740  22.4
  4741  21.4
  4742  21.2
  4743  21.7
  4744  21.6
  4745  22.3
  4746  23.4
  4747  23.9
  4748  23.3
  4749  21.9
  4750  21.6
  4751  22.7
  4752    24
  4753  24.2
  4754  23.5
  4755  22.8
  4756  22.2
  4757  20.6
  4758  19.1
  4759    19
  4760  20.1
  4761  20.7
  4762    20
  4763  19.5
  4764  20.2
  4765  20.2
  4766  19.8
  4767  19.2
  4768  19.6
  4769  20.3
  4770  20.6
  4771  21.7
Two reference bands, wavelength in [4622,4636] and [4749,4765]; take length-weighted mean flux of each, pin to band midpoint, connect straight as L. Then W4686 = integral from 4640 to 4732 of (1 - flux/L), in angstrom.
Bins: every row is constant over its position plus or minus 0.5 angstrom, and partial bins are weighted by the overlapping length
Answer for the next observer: 3.6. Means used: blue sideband 21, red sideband 21.3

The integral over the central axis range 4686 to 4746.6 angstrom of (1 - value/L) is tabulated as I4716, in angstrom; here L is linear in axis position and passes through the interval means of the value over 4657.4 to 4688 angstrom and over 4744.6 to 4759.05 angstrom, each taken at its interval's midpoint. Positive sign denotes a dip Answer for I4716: 2.3 angstrom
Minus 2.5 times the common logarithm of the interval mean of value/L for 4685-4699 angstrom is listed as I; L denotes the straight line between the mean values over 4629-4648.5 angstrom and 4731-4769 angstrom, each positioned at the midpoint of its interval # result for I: 0.06 mag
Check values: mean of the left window 20.8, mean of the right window 21.4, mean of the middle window 19.9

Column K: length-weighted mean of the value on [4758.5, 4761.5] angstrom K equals 19.9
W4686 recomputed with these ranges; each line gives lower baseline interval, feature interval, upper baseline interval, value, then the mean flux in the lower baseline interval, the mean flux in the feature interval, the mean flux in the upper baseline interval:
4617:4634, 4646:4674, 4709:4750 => 1.3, 21.2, 20.2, 21.2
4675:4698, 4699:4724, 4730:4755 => 0.6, 20.4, 20.6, 22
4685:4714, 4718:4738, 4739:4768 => 0.1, 20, 20.7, 21.5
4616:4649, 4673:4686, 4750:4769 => 0.2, 20.9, 20.7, 21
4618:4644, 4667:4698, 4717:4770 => 1.4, 21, 20.1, 21.1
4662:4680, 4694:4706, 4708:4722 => 0.5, 20.1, 19.8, 21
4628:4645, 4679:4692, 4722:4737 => 0.3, 21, 20.1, 20.4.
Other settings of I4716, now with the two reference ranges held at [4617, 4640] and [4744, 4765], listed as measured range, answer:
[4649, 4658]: 0.1 angstrom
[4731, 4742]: 0.2 angstrom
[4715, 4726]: 0.2 angstrom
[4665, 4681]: 1.0 angstrom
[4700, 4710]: 0.7 angstrom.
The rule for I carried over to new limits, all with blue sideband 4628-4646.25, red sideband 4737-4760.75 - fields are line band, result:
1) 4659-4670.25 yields 0.05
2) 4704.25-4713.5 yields 0.06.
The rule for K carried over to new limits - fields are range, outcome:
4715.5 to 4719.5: 21.4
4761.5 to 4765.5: 20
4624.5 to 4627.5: 20.3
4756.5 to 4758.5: 19.9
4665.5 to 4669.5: 19.2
